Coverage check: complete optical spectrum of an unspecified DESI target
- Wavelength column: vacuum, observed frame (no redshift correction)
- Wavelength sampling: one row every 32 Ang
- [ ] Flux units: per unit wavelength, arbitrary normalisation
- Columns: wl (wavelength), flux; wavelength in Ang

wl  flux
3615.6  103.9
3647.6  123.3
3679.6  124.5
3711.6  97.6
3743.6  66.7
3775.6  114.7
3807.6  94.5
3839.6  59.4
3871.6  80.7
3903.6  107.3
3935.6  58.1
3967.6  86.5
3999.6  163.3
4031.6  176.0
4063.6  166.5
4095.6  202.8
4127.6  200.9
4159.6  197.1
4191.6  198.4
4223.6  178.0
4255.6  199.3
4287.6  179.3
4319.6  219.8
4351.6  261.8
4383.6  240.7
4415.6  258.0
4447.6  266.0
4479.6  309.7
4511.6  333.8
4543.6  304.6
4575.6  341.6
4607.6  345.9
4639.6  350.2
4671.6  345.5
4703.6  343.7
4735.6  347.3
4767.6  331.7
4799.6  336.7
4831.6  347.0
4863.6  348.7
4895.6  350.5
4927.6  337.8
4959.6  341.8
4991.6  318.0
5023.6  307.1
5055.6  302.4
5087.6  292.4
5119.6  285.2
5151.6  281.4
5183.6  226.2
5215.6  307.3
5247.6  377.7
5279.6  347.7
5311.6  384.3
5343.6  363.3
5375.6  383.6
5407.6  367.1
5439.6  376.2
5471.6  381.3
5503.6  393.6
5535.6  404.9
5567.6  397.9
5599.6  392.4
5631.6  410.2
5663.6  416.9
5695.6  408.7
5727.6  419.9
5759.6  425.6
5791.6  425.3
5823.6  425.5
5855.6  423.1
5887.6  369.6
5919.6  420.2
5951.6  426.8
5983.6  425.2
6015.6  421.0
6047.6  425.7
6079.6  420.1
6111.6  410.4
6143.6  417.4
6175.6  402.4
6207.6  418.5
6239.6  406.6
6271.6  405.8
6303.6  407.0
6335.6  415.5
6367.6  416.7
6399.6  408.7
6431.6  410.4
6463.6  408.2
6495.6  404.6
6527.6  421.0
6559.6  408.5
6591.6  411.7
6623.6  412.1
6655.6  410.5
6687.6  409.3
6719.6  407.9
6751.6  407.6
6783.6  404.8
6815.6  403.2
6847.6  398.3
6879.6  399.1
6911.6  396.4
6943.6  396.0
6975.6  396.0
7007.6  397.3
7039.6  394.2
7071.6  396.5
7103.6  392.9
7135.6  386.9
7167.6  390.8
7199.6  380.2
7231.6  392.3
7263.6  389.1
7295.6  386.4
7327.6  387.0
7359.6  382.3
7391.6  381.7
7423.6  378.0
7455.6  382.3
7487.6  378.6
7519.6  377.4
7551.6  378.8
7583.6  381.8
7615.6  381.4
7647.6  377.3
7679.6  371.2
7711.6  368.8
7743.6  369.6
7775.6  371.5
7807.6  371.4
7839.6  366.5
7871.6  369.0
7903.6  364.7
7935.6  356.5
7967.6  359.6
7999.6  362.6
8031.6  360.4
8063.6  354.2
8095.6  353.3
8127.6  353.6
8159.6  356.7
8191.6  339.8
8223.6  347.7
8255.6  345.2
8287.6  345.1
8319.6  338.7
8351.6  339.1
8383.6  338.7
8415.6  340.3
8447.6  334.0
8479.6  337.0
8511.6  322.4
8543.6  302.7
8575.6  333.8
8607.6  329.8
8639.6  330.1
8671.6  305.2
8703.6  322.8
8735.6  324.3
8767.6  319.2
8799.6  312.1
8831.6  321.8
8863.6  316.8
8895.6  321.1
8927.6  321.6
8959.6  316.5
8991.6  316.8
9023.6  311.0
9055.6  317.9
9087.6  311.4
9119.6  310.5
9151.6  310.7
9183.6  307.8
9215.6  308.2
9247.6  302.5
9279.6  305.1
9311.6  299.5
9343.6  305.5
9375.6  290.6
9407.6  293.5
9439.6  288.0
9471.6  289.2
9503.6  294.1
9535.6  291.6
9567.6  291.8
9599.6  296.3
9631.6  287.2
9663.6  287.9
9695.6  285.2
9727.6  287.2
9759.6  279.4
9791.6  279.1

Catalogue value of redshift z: 0.000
